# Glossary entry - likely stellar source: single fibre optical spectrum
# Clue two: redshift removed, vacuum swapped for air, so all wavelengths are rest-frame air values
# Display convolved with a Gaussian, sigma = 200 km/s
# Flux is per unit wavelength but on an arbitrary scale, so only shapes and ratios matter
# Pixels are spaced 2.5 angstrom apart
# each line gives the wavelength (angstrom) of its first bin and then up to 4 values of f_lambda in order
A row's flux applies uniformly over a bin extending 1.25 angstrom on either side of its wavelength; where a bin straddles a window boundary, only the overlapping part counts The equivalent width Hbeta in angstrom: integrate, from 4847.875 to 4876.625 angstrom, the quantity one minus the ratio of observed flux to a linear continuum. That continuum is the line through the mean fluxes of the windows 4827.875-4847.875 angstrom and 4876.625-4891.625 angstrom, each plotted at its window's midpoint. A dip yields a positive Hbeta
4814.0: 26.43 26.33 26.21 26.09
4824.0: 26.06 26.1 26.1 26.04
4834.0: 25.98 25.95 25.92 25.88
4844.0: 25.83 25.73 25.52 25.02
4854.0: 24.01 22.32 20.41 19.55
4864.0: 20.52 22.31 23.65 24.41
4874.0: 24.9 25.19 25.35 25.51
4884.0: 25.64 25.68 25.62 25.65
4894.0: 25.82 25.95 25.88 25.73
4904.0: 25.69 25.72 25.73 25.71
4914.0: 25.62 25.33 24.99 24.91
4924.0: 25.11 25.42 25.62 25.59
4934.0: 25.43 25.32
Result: 3.0 angstrom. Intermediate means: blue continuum 25.9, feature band 23.1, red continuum 25.5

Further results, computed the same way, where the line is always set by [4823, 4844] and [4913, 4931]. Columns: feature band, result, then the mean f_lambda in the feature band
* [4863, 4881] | 1.3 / 23.9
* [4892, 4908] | -0.2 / 25.8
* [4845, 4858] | 0.7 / 24.5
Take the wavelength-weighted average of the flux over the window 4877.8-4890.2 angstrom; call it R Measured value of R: 25.6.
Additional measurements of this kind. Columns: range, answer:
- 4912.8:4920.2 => 25.3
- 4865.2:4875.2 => 23.8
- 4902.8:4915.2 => 25.7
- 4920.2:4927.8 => 25.1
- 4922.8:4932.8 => 25.4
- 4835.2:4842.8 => 25.9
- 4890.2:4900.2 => 25.8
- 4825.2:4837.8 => 26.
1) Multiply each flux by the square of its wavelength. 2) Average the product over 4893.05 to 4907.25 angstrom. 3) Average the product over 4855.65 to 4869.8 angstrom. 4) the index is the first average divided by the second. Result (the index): 1.23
